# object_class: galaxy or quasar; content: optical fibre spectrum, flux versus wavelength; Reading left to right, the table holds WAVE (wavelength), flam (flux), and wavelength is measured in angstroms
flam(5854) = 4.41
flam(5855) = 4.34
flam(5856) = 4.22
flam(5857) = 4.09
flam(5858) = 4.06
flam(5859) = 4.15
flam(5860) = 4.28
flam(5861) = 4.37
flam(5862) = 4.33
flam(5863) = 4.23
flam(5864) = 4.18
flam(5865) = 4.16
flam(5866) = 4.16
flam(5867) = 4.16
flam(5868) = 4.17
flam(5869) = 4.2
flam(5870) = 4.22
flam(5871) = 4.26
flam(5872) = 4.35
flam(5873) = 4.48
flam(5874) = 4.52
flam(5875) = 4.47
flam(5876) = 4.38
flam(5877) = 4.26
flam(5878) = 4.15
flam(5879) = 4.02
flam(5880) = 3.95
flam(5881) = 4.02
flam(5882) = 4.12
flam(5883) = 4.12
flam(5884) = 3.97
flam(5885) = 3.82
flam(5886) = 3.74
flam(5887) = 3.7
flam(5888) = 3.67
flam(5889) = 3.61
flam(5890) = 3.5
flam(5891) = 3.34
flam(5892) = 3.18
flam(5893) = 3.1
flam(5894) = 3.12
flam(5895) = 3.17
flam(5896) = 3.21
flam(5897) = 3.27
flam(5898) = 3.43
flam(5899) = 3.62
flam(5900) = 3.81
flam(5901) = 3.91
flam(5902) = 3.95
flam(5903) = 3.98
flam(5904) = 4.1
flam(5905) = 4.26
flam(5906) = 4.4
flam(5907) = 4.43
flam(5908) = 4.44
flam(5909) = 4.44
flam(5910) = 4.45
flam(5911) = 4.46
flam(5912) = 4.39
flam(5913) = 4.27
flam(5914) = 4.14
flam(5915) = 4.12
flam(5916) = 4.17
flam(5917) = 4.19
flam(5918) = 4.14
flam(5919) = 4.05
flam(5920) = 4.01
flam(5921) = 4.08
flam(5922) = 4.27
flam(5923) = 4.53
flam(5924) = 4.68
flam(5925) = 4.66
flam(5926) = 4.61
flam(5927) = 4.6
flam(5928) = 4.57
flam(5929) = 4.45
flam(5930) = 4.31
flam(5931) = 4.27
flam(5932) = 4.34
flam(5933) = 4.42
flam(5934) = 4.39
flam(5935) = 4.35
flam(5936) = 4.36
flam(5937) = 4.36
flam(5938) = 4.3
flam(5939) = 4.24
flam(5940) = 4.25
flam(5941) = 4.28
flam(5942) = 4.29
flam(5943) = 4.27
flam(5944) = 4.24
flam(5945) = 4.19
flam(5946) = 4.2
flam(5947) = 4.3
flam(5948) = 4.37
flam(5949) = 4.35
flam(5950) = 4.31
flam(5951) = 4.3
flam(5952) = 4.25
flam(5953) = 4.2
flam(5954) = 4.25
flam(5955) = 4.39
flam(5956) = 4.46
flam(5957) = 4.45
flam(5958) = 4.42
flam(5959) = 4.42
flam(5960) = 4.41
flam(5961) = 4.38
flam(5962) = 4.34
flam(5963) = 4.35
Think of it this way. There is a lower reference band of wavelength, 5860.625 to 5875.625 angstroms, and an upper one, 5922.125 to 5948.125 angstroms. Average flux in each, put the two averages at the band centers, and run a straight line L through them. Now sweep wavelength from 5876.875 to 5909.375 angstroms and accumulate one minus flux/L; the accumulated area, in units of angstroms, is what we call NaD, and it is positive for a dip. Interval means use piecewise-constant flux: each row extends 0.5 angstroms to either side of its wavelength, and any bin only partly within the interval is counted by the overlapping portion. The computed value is 3.9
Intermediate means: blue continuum 4.28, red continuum 4.38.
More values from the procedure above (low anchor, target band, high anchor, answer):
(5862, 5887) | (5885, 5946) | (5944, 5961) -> 2.4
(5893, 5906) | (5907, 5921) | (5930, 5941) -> -1.2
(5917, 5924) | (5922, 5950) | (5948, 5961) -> -0.6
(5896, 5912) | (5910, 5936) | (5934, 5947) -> -1.1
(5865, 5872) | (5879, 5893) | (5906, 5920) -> 1.6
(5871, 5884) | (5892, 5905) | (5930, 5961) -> 2.1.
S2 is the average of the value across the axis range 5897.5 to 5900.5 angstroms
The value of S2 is 3.62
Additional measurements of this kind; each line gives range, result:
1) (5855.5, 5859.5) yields 4.13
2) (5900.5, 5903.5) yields 3.95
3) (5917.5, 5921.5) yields 4.07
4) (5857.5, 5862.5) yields 4.24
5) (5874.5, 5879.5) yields 4.26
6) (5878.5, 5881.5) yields 4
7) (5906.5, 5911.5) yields 4.44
